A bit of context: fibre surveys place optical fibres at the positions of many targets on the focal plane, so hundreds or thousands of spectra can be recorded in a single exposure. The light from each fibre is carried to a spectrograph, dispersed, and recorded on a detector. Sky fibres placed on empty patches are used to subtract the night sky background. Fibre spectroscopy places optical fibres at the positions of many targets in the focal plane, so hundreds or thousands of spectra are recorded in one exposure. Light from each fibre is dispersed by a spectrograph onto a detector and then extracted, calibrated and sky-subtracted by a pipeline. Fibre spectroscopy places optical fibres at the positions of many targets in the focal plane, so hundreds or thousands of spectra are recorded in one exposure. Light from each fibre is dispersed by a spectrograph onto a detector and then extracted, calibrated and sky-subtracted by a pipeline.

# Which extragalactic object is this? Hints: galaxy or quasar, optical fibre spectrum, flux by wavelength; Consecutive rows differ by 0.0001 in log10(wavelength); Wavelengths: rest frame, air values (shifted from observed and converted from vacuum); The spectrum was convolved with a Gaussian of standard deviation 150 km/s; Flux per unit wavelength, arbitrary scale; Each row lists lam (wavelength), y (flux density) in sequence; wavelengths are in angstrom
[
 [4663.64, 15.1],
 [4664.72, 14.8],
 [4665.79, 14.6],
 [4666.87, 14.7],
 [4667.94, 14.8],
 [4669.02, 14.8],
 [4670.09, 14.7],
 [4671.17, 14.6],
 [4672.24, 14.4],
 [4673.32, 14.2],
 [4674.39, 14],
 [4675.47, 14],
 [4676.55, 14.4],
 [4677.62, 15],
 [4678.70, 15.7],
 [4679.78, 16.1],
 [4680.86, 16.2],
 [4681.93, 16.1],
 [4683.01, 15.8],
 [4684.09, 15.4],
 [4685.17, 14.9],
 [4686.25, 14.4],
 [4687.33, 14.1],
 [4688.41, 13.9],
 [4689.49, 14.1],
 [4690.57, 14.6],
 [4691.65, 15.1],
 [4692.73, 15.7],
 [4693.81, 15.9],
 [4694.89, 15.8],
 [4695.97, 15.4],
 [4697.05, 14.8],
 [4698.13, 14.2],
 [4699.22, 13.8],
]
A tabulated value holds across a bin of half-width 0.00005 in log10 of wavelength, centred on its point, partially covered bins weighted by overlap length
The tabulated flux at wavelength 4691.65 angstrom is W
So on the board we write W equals 15.1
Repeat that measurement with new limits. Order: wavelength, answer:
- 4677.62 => 15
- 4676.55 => 14.4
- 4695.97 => 15.4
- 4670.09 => 14.7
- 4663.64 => 15.1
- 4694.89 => 15.8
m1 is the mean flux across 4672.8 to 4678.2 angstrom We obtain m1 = 14.3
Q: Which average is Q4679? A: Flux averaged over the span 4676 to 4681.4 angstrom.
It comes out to 15.5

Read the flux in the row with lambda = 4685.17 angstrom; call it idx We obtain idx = 14.9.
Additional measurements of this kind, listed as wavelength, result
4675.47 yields 14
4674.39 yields 14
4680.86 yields 16.2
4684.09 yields 15.4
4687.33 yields 14.1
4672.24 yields 14.4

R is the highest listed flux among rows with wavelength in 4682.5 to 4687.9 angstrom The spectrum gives 15.8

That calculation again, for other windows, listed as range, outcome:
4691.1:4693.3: 15.7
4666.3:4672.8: 14.8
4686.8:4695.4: 15.9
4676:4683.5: 16.2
